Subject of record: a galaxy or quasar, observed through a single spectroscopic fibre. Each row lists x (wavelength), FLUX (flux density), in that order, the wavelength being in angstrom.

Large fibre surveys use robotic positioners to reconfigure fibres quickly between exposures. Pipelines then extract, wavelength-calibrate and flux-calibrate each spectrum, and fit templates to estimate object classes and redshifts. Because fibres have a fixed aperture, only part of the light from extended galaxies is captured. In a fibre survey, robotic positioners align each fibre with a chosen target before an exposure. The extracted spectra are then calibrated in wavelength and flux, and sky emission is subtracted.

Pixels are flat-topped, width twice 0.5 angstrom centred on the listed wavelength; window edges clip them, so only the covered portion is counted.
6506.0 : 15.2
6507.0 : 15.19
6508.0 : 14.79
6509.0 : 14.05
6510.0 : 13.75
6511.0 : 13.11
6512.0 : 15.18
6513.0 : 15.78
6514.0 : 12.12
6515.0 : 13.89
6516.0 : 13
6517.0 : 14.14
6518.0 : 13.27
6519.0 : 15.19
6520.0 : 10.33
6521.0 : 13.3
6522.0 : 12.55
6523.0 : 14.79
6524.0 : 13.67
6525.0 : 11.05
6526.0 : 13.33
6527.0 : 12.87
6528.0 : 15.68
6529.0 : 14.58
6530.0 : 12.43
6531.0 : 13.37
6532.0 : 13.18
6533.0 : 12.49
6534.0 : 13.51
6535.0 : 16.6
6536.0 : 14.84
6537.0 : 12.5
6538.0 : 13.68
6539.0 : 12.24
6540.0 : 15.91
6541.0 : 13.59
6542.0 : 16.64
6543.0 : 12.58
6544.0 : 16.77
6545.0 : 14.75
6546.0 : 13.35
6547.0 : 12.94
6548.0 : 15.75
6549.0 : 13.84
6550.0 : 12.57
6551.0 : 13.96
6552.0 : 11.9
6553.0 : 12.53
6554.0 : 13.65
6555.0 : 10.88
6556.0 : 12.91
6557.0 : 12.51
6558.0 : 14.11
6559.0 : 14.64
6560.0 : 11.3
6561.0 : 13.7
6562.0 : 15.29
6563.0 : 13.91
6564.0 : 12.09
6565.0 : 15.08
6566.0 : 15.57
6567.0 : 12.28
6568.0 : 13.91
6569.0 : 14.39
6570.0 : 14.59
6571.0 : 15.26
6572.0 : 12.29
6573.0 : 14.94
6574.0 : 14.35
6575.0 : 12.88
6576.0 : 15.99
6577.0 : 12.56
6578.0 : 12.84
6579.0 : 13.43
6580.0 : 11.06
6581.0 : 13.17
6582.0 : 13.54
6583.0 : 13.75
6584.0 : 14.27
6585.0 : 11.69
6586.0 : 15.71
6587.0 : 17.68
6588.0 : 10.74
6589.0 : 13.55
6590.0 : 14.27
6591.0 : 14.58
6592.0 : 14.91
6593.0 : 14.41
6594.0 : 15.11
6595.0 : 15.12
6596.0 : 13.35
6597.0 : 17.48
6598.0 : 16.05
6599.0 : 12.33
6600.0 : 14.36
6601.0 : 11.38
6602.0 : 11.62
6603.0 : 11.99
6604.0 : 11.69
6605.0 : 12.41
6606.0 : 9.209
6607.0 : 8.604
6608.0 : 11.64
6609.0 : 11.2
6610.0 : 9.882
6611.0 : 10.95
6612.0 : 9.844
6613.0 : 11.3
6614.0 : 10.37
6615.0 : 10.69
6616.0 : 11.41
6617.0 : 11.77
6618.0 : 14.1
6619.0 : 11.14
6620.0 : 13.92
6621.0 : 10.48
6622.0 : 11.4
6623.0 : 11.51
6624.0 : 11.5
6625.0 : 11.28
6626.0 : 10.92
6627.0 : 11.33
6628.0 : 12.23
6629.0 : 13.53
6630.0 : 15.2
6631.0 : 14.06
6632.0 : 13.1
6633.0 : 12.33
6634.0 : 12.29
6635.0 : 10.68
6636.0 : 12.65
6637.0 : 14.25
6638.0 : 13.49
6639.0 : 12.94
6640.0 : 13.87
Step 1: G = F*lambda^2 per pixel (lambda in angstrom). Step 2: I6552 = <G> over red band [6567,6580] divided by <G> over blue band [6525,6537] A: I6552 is 1.02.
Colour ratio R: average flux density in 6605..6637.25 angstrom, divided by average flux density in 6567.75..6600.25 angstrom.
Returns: 0.83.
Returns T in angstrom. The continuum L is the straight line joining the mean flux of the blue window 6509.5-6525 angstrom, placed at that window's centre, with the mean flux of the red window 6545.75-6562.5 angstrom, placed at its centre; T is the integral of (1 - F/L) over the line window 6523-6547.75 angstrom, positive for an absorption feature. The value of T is -0.9 angstrom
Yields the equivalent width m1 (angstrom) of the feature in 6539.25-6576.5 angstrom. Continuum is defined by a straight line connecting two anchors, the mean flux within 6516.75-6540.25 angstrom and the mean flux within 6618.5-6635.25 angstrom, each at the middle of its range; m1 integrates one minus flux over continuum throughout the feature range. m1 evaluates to -2.1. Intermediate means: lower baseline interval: 13.5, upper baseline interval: 12.2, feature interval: 13.9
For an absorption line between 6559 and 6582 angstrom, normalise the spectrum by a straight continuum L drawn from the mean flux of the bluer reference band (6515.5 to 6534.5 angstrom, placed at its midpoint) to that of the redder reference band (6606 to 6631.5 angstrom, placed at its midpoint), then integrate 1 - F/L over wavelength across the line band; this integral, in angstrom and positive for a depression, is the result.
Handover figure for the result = -2.3 angstrom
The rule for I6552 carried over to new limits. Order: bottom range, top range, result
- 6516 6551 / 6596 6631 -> 0.89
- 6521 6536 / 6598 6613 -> 0.86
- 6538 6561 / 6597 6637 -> 0.90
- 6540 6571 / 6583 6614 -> 0.95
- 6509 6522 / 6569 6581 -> 1.03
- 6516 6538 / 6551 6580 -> 1.01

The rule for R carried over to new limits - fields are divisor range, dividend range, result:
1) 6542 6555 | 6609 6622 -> 0.83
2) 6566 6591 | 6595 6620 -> 0.87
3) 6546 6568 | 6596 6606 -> 0.97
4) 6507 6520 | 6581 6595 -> 1.02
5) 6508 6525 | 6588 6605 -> 1.01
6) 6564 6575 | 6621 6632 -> 0.87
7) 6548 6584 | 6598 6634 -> 0.87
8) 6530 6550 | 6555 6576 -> 0.98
